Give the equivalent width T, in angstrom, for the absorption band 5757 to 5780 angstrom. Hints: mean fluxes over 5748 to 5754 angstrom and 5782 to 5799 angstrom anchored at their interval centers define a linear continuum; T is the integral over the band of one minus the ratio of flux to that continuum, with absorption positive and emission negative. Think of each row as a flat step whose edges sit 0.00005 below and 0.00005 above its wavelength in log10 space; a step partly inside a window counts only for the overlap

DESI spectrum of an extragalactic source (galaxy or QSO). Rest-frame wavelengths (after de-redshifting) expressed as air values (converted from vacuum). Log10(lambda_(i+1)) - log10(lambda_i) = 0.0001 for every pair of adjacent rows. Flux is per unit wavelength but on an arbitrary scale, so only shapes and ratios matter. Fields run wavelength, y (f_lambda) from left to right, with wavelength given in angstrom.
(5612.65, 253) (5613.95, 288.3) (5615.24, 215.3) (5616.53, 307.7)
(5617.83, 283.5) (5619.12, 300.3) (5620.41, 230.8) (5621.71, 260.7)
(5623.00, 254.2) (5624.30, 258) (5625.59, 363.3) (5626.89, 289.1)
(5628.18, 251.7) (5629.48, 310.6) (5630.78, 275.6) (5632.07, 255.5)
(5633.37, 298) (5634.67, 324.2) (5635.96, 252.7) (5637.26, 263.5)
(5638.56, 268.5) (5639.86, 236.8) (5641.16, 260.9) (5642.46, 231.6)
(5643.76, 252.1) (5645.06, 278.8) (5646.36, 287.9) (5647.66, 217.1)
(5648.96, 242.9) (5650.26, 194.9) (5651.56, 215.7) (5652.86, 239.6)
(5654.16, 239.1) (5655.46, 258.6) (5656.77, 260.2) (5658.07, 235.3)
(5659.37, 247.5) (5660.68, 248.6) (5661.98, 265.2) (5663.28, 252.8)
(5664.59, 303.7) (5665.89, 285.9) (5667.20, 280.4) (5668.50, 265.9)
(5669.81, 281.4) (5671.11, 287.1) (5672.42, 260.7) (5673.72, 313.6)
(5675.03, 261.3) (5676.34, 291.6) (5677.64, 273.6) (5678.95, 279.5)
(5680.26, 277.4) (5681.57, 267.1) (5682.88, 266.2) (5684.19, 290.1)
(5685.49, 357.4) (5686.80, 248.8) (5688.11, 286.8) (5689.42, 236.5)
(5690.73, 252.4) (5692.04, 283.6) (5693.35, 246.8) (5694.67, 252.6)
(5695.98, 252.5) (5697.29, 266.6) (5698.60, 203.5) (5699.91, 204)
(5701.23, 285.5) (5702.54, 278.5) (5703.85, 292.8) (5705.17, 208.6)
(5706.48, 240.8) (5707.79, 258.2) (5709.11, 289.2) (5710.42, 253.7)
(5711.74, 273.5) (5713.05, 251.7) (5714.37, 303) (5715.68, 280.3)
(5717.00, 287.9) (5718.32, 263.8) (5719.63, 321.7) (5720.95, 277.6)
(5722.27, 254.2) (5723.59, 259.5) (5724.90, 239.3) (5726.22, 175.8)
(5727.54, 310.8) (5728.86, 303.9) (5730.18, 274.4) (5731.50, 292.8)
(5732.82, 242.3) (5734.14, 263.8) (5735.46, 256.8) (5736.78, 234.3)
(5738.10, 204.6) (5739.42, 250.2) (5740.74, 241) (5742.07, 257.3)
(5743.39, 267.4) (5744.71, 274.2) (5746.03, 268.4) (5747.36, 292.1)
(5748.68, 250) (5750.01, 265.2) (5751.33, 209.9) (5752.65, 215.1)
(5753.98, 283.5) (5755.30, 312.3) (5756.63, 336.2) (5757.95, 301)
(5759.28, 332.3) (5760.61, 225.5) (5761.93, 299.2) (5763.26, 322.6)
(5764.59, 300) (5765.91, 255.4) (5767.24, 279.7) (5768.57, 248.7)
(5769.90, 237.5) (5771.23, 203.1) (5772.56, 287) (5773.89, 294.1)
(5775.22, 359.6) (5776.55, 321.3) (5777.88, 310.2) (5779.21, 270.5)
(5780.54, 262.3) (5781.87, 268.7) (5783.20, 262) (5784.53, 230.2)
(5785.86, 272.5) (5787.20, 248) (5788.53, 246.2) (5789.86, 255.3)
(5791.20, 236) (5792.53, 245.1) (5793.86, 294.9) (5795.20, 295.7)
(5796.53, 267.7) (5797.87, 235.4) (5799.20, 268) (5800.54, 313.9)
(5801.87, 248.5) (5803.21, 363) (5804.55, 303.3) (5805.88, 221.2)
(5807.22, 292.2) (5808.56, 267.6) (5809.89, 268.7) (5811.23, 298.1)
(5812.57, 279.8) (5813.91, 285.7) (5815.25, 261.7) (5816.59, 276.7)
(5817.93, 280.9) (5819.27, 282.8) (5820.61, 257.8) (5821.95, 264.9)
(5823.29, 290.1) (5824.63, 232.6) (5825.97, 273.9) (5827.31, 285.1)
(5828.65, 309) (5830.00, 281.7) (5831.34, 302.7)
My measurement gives -3.45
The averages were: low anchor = 241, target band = 286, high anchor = 258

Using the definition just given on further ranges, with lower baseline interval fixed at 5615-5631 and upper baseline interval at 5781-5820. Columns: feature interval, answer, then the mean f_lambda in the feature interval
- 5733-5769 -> 0.7 angstrom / 268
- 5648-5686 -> 1.4 angstrom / 266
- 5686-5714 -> 1.9 angstrom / 257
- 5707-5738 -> 0.9 angstrom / 267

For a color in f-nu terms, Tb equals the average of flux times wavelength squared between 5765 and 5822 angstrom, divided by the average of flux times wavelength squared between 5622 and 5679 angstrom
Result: 1.08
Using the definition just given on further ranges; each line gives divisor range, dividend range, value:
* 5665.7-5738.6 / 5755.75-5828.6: 1.07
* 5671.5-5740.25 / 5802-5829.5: 1.09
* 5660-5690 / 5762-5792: 1.01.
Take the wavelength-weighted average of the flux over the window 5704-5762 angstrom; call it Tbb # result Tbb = 266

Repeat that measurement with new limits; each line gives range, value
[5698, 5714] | 254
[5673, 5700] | 269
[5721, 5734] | 262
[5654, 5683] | 270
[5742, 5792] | 273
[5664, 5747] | 267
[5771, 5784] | 286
